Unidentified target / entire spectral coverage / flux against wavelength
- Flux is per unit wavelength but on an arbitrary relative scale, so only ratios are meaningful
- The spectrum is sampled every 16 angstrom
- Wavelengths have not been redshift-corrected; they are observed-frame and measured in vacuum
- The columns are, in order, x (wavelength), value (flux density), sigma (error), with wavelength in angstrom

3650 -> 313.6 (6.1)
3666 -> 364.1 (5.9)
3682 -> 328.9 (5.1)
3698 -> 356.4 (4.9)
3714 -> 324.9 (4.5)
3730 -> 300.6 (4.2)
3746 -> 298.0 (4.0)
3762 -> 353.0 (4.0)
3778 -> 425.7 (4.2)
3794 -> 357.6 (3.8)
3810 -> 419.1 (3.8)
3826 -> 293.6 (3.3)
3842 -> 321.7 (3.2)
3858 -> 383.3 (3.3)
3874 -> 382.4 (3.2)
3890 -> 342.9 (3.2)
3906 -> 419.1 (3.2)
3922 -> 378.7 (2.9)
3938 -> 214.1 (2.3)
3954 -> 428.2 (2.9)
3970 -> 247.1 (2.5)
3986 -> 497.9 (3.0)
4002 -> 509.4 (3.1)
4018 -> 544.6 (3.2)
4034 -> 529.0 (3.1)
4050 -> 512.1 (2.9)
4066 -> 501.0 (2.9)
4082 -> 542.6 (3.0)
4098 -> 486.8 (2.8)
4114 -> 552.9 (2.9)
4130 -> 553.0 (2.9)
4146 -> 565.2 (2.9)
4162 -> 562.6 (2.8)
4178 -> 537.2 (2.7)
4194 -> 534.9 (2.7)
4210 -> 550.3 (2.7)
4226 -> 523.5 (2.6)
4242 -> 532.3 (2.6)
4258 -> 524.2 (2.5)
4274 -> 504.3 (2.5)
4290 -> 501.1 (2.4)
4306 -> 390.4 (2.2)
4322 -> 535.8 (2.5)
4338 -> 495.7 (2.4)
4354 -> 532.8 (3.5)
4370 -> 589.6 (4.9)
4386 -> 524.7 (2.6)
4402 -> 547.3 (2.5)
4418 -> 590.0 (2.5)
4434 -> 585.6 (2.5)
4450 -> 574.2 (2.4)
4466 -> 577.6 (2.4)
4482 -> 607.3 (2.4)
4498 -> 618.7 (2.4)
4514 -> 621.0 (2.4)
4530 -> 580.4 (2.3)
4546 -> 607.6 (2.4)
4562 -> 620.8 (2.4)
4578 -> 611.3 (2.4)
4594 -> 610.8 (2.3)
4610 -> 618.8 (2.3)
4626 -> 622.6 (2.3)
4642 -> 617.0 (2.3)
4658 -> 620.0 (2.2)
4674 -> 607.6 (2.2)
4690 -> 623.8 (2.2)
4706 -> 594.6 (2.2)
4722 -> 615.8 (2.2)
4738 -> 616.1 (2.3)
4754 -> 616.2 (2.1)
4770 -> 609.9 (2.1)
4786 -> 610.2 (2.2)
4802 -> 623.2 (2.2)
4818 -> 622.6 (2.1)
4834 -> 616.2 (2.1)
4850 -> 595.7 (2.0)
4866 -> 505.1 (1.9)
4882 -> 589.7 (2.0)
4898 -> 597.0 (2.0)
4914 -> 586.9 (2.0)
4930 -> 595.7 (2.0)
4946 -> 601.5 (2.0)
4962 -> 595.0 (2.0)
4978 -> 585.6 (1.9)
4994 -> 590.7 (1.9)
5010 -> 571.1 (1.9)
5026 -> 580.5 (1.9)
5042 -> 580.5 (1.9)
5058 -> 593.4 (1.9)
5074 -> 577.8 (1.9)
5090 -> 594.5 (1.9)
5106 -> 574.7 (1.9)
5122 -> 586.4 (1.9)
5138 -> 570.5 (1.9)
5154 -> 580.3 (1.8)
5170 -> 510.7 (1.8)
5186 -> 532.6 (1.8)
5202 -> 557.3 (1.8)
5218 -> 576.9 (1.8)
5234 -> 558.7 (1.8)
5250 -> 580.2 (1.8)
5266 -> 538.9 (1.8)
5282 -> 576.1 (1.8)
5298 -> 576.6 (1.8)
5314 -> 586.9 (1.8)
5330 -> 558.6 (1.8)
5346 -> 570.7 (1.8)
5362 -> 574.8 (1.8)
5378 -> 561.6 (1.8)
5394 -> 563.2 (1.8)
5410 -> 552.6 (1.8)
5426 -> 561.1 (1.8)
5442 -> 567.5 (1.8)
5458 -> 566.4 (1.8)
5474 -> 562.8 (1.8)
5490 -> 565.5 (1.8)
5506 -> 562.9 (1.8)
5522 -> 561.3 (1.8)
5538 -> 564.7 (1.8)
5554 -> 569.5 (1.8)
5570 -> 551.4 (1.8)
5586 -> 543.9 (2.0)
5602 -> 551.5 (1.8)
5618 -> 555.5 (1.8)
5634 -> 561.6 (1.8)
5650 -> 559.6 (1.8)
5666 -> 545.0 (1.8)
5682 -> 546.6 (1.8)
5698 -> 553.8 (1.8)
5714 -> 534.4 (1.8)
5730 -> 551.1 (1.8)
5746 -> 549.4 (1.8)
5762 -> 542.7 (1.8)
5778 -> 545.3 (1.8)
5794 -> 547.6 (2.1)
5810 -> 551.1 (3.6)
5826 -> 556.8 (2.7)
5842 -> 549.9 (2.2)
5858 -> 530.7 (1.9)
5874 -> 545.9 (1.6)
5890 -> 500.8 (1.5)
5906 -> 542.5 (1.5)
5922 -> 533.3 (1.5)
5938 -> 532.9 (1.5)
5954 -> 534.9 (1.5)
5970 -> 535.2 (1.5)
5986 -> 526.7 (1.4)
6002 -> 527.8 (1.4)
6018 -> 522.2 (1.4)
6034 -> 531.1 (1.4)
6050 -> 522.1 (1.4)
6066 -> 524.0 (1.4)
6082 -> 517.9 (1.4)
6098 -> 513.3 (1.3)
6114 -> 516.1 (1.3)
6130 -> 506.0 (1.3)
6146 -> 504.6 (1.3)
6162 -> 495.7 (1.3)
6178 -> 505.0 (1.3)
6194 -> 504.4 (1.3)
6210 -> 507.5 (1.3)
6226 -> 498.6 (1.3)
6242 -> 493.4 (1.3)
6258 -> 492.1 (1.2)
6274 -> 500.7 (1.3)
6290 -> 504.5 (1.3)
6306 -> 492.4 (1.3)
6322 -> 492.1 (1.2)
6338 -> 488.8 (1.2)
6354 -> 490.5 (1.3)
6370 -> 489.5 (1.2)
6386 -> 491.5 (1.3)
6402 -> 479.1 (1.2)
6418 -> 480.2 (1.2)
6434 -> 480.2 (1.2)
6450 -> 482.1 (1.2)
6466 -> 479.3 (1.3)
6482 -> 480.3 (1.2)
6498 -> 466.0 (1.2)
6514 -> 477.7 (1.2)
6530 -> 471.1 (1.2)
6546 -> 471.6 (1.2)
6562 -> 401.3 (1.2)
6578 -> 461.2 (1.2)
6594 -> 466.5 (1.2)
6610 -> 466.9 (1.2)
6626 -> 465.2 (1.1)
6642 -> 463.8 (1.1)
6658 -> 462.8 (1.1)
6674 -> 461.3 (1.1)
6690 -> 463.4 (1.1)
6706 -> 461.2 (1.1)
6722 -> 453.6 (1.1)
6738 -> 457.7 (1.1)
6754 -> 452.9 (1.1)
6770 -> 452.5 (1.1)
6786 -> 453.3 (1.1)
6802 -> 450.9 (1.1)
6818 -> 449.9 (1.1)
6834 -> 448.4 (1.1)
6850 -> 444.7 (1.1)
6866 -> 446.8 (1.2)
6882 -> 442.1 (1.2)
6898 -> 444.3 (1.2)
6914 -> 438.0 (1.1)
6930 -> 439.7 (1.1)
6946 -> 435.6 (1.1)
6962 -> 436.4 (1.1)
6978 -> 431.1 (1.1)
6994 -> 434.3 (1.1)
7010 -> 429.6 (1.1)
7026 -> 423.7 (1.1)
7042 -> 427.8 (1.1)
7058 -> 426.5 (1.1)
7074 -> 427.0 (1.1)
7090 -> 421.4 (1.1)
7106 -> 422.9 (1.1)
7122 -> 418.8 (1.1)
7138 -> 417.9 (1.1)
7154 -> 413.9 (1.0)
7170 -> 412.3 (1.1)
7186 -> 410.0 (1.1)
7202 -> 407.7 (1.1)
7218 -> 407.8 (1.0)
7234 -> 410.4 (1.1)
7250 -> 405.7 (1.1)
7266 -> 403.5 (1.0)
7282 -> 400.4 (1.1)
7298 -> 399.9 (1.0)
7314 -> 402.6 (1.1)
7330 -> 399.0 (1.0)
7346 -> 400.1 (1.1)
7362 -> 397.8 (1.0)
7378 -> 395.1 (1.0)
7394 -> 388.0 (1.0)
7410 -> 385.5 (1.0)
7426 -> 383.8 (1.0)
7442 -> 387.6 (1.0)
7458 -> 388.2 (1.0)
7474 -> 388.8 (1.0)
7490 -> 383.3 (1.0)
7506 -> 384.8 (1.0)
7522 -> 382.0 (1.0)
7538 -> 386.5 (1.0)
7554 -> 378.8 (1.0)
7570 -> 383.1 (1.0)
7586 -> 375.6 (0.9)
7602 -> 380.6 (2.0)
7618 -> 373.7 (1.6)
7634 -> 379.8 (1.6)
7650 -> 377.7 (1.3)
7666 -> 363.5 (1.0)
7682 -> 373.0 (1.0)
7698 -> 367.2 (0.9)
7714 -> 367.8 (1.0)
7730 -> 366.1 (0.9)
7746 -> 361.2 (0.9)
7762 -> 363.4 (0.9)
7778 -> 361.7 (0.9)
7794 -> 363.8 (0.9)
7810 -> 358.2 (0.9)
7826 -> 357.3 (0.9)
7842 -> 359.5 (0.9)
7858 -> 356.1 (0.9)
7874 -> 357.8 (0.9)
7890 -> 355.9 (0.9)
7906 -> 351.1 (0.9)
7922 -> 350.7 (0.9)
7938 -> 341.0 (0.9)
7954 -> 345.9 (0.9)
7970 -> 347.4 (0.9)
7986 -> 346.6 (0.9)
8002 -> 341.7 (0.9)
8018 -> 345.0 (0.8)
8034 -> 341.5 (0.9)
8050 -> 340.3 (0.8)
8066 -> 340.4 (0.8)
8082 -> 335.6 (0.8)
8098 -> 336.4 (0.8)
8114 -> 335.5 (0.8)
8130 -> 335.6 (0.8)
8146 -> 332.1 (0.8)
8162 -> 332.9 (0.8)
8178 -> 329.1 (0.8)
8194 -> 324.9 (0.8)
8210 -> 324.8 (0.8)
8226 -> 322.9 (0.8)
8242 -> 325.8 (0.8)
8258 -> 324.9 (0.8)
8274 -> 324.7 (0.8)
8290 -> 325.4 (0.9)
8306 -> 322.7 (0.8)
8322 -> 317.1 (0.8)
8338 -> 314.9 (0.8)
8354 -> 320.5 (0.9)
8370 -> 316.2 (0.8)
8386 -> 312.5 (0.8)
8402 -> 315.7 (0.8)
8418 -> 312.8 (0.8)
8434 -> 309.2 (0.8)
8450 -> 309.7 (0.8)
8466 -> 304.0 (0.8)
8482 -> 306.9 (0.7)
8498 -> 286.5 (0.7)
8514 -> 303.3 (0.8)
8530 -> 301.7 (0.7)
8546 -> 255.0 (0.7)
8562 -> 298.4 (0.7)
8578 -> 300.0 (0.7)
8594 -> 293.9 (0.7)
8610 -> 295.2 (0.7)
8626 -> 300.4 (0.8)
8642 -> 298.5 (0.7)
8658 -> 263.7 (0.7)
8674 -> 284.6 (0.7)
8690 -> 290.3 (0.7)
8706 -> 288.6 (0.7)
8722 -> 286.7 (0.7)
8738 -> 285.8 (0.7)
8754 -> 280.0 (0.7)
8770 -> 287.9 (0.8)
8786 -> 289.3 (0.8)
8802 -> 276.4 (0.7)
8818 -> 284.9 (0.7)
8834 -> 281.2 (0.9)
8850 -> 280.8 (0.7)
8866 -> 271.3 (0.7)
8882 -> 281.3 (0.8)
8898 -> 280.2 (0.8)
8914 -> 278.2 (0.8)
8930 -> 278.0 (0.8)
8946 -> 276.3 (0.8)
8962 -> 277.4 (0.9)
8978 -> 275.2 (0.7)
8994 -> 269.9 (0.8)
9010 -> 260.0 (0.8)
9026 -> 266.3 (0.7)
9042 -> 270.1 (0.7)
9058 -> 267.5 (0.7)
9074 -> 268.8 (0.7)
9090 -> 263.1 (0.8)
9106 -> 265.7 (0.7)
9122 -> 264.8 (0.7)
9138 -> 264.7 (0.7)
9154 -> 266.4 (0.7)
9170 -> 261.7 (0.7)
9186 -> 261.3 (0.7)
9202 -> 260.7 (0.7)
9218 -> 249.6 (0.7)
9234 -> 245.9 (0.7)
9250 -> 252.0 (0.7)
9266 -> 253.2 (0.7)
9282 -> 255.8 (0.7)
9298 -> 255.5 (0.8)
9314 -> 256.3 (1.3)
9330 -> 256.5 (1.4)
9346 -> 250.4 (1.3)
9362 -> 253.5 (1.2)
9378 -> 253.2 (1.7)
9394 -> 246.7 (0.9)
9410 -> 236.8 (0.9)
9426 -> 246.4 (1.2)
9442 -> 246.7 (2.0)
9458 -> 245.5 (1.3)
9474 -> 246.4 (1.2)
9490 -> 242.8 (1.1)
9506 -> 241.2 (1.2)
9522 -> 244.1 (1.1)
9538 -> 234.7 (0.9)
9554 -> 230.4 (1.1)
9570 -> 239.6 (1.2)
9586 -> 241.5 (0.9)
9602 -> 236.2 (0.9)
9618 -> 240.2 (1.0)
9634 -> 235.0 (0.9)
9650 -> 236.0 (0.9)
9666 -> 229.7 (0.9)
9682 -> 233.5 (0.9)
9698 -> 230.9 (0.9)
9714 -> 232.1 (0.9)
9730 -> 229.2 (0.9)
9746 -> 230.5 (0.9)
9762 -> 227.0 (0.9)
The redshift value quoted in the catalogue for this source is 0.00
